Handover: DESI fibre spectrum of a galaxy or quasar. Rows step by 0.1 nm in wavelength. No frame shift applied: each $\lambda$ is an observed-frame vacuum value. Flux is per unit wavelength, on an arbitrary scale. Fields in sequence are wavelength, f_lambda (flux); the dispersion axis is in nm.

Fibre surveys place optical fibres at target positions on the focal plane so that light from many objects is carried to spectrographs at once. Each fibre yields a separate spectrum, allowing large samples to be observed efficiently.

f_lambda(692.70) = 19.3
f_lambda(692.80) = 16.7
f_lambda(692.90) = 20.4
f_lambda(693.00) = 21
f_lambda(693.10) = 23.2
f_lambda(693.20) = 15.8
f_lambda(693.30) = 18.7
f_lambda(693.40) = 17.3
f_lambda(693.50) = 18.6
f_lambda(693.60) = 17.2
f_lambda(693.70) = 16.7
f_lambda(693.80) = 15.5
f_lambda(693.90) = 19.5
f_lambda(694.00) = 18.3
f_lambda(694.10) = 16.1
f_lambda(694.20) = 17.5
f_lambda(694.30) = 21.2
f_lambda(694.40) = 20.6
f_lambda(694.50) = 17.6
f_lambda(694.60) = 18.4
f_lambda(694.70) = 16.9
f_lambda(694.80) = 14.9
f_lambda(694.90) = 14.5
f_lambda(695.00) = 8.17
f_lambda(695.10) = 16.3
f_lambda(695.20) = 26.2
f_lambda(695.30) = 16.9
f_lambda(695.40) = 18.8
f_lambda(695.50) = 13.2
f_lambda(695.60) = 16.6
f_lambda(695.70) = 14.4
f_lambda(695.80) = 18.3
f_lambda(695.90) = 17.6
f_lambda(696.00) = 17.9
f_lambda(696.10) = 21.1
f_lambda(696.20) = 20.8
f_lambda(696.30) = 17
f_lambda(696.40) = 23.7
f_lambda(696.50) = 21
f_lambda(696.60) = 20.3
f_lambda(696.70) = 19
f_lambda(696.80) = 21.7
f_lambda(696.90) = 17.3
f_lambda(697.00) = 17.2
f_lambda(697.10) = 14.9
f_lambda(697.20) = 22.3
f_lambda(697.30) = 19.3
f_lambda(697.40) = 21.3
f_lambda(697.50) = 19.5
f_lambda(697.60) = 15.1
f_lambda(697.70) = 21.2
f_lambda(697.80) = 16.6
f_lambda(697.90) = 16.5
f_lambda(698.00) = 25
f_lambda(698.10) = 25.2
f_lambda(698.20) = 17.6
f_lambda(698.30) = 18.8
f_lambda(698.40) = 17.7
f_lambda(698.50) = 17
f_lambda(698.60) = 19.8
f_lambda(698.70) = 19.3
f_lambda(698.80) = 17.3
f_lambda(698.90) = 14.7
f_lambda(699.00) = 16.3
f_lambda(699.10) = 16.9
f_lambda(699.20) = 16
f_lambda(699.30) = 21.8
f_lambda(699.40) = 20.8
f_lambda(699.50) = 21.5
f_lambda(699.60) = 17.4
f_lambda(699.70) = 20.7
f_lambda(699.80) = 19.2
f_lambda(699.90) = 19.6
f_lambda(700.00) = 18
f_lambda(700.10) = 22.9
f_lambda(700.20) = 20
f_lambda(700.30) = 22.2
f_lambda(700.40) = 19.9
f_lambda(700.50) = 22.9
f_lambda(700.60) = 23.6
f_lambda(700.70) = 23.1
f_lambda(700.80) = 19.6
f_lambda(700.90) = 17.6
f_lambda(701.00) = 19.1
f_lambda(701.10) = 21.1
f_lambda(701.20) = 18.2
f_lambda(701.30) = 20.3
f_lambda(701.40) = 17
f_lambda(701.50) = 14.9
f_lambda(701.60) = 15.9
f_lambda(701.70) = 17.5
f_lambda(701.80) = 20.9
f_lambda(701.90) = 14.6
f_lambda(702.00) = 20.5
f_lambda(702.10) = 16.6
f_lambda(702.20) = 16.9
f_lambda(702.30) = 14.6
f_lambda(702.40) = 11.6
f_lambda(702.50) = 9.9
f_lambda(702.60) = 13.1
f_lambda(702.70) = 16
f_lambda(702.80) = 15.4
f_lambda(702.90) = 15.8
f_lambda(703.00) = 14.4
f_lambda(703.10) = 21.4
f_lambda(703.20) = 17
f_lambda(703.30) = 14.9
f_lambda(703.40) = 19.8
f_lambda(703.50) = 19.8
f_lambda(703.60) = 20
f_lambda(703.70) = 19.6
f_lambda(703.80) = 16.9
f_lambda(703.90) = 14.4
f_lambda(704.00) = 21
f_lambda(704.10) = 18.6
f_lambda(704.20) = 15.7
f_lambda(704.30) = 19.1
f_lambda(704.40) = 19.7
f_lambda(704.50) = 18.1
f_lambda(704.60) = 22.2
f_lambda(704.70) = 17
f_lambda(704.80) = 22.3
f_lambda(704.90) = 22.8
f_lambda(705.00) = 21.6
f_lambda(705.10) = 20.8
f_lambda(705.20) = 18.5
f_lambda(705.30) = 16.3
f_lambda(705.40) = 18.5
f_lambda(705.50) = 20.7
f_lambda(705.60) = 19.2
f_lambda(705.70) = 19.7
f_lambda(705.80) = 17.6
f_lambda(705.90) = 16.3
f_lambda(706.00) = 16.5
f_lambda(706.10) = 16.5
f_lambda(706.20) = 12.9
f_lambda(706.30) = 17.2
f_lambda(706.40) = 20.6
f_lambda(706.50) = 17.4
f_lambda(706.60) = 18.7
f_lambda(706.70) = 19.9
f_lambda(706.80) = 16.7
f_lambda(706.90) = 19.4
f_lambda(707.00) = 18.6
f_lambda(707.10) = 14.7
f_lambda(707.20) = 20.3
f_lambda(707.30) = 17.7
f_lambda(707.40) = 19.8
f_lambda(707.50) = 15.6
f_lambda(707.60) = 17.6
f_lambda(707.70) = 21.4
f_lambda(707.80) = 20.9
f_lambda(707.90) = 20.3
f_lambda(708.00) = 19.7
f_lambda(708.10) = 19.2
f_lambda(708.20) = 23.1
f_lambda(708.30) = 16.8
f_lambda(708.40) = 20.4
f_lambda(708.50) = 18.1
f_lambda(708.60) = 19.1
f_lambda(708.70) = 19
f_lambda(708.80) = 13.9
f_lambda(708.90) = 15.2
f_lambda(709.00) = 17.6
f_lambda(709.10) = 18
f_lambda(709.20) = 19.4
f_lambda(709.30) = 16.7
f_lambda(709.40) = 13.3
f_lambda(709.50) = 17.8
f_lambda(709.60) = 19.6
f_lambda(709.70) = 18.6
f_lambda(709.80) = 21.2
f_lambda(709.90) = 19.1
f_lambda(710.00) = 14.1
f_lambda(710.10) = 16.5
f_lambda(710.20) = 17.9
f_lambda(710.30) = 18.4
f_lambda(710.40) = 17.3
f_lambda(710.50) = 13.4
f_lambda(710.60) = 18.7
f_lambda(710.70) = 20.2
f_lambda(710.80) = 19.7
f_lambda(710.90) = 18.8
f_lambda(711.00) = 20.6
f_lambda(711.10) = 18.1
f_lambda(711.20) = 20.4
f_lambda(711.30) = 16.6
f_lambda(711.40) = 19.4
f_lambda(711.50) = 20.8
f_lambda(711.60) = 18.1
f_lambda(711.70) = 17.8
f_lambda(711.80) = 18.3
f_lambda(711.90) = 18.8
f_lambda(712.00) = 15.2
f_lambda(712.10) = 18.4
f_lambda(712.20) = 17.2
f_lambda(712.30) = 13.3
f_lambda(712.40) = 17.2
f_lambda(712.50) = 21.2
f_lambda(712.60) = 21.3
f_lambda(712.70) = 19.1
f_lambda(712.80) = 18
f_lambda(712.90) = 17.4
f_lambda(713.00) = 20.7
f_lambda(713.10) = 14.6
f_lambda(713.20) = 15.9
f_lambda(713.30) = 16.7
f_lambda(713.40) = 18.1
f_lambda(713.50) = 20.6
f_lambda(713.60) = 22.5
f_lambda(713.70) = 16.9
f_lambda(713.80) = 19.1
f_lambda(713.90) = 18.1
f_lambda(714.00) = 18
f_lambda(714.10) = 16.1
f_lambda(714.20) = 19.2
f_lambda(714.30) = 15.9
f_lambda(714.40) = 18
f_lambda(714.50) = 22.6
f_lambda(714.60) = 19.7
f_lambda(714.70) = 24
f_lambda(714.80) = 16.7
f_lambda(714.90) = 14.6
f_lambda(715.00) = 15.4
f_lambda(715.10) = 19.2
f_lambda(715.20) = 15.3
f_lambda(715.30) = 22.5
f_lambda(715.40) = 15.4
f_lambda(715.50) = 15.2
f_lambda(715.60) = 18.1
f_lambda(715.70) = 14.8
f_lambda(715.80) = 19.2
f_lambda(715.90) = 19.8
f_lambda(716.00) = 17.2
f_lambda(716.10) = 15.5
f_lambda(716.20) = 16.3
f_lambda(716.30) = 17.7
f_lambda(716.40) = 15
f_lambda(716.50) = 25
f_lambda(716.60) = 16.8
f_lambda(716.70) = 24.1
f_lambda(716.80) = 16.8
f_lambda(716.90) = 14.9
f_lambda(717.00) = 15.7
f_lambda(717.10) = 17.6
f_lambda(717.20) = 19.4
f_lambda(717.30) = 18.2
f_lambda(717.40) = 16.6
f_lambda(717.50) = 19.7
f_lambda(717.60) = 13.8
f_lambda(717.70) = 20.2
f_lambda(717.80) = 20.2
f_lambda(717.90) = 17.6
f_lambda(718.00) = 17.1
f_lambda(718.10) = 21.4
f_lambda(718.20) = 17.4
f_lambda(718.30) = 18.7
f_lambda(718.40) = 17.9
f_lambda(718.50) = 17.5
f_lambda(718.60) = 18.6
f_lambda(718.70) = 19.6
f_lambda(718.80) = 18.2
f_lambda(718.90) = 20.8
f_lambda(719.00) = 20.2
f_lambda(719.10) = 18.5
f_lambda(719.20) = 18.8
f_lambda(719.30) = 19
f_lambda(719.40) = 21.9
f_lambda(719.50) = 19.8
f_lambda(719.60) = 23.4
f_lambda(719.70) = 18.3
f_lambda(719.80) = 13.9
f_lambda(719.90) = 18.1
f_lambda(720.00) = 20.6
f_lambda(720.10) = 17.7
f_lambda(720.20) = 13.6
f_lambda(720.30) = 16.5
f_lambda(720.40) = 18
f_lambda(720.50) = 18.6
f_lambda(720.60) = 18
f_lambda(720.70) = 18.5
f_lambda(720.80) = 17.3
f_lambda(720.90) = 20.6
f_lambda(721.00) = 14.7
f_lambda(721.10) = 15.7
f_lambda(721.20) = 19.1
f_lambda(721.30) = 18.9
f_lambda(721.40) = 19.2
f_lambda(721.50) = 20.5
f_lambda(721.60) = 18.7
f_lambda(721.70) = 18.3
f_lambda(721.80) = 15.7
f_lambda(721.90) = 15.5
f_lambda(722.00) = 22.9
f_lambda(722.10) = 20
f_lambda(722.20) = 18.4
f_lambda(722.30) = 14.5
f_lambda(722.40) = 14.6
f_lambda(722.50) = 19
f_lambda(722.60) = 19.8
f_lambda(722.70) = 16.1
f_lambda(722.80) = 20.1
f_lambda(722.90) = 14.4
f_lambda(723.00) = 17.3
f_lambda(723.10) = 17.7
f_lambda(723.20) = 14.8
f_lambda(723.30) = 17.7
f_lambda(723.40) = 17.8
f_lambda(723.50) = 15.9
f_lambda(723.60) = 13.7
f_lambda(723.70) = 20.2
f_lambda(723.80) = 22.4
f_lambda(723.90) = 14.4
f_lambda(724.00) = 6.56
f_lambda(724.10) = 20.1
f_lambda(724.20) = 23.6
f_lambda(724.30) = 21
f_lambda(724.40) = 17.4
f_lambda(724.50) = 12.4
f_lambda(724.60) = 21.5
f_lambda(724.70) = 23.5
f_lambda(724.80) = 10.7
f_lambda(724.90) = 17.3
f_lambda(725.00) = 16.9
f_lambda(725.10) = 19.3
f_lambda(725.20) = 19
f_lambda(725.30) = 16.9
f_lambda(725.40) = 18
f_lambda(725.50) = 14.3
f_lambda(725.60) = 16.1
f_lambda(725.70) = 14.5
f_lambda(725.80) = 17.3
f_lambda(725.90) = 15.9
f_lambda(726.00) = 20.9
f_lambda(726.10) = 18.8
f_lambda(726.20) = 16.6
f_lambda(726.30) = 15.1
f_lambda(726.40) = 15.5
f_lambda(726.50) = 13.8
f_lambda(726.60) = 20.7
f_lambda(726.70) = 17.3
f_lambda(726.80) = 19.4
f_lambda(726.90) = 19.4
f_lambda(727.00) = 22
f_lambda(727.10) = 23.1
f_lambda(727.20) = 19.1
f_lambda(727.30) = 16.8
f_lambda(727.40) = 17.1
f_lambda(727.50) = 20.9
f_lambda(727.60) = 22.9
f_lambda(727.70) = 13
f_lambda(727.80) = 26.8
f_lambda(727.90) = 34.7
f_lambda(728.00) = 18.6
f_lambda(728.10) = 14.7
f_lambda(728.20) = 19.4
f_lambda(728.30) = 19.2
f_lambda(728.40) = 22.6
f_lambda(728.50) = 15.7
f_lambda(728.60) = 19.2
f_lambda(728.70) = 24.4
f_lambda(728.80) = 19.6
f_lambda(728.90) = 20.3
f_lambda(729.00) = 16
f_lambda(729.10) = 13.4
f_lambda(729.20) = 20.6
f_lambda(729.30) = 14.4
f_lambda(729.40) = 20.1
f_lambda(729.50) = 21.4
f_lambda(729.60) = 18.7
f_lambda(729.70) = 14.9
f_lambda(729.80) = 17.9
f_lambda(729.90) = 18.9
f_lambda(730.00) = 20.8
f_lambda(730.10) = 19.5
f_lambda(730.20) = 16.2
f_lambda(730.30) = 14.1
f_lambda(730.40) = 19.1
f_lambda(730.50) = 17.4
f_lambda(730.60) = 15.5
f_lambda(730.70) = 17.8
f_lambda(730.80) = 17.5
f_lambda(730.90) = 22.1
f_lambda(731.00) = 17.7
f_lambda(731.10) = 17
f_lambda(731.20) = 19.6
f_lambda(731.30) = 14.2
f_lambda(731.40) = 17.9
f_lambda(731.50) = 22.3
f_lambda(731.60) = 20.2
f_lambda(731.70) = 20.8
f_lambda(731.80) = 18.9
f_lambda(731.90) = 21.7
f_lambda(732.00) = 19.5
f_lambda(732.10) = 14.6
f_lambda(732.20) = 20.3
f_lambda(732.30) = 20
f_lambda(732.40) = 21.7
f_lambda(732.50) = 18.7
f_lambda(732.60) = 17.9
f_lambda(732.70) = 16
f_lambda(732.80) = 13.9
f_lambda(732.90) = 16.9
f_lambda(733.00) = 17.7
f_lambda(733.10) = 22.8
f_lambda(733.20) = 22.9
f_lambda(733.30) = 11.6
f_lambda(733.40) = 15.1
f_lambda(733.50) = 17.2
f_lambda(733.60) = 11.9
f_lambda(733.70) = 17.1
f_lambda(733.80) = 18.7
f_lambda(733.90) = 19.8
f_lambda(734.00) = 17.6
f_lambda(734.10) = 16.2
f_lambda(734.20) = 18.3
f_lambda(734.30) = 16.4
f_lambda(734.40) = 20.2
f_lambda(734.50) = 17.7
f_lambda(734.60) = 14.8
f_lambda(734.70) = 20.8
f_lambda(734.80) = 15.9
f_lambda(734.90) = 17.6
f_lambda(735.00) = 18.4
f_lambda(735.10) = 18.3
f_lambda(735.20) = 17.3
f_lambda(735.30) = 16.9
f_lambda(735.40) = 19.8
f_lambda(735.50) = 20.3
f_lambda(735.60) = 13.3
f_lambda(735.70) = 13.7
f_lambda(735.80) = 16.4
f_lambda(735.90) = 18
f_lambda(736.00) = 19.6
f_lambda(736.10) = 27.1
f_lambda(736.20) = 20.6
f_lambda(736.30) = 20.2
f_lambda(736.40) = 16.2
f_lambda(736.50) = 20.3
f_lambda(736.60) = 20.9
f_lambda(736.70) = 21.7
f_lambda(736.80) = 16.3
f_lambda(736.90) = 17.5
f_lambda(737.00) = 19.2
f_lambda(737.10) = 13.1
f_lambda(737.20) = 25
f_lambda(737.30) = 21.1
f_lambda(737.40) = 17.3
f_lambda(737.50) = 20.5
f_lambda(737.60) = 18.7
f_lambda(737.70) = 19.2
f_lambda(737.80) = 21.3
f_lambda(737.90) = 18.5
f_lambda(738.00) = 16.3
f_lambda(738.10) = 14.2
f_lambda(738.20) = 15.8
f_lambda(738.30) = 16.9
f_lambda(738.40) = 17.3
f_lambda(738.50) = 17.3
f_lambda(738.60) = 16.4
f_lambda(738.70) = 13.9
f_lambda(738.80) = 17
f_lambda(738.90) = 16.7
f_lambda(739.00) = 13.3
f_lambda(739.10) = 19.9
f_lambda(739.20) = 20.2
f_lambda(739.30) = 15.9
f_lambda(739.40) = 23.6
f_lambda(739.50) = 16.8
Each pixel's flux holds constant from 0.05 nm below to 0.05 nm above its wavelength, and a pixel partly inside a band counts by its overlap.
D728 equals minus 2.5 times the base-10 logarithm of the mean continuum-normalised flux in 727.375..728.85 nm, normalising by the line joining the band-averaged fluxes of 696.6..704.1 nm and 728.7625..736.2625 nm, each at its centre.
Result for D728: -0.14 mag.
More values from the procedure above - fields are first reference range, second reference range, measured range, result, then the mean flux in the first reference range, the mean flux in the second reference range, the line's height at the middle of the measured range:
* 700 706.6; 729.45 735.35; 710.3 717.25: 0.003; 18.3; 18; 18.2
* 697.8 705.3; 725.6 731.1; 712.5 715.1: 0.009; 18.5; 18.7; 18.6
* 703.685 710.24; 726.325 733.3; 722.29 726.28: 0.091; 18.4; 18.9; 18.7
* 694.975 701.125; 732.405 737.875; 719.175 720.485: 0.009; 19.1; 18.2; 18.6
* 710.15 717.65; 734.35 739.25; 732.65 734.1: 0.066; 18.1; 18.1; 18.1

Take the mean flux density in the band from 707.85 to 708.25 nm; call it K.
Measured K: 20.6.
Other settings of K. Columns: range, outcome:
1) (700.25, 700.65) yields 22.1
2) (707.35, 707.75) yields 18.6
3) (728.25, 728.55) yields 19.2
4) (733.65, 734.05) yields 18.3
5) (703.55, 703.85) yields 18.8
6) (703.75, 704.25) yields 17.3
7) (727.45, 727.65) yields 21.9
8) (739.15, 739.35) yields 18.1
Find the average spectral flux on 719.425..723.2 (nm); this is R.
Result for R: 17.9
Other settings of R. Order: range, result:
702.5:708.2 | 18.3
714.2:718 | 18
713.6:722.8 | 18.2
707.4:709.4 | 18.4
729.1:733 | 18.3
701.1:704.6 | 17.2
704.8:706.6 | 18.5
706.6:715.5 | 18.2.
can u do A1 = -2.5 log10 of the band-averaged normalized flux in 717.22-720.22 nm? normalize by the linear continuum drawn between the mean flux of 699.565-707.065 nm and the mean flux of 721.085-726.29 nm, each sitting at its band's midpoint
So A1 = -0.05 mag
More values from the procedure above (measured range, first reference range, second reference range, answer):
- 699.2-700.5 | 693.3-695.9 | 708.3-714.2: -0.160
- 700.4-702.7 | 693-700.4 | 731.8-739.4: 0.048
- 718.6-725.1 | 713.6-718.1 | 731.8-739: 0.003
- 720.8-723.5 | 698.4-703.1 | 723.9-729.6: 0.041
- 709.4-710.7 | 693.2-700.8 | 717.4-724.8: 0.044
